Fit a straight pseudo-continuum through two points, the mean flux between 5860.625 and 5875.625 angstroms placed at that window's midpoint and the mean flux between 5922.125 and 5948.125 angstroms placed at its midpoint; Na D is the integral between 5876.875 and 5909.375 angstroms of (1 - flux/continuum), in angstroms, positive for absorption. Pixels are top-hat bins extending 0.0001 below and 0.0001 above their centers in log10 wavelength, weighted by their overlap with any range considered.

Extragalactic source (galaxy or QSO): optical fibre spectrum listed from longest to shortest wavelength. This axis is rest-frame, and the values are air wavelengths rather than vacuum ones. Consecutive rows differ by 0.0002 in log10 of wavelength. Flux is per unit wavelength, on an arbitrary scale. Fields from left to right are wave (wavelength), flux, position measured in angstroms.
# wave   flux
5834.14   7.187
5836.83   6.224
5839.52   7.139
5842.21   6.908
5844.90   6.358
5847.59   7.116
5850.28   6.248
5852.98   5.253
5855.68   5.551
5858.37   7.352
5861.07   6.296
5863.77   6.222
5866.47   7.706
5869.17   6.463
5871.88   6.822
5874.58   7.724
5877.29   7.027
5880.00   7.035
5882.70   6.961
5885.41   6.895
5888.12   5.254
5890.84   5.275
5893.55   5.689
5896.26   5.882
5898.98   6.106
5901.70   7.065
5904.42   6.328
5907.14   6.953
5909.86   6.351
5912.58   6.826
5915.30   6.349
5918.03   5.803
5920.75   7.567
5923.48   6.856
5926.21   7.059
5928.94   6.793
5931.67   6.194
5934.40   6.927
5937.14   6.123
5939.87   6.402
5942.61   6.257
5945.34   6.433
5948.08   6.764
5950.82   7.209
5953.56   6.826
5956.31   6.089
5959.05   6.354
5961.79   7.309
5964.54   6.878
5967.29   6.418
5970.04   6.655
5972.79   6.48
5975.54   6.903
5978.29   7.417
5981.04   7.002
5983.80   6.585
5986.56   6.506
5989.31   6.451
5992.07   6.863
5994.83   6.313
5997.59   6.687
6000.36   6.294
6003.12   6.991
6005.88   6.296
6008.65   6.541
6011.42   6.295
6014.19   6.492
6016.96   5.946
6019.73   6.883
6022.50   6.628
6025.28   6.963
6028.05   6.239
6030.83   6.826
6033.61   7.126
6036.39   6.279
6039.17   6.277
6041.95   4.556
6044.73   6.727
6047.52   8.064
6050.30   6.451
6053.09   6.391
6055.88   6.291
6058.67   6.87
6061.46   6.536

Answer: 2.0 angstroms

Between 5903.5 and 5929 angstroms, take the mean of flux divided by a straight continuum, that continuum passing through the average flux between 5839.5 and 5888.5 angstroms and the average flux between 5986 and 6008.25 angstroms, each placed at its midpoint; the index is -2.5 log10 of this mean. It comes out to -0.01 mag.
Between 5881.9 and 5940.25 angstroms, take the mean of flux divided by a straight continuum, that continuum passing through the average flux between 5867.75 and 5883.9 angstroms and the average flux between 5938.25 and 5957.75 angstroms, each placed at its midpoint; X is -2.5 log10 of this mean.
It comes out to 0.06 mag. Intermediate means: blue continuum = 7.01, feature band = 6.43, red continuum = 6.56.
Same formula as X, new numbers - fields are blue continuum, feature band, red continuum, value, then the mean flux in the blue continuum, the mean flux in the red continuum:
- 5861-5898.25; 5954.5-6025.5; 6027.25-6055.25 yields -0.02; 6.52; 6.49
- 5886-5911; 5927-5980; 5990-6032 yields -0.06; 6.12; 6.55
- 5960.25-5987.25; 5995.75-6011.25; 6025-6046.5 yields 0.01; 6.82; 6.37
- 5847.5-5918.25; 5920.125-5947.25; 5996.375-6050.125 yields -0.02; 6.46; 6.53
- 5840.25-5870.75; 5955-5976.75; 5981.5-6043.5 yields -0.03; 6.51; 6.46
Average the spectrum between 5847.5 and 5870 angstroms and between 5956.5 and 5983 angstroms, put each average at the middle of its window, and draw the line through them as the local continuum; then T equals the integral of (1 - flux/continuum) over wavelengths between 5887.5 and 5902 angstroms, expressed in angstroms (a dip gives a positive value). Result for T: 1.6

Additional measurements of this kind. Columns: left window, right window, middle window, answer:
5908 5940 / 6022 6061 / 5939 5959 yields 0.1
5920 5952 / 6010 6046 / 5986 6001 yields 0.0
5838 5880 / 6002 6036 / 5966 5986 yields -0.5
